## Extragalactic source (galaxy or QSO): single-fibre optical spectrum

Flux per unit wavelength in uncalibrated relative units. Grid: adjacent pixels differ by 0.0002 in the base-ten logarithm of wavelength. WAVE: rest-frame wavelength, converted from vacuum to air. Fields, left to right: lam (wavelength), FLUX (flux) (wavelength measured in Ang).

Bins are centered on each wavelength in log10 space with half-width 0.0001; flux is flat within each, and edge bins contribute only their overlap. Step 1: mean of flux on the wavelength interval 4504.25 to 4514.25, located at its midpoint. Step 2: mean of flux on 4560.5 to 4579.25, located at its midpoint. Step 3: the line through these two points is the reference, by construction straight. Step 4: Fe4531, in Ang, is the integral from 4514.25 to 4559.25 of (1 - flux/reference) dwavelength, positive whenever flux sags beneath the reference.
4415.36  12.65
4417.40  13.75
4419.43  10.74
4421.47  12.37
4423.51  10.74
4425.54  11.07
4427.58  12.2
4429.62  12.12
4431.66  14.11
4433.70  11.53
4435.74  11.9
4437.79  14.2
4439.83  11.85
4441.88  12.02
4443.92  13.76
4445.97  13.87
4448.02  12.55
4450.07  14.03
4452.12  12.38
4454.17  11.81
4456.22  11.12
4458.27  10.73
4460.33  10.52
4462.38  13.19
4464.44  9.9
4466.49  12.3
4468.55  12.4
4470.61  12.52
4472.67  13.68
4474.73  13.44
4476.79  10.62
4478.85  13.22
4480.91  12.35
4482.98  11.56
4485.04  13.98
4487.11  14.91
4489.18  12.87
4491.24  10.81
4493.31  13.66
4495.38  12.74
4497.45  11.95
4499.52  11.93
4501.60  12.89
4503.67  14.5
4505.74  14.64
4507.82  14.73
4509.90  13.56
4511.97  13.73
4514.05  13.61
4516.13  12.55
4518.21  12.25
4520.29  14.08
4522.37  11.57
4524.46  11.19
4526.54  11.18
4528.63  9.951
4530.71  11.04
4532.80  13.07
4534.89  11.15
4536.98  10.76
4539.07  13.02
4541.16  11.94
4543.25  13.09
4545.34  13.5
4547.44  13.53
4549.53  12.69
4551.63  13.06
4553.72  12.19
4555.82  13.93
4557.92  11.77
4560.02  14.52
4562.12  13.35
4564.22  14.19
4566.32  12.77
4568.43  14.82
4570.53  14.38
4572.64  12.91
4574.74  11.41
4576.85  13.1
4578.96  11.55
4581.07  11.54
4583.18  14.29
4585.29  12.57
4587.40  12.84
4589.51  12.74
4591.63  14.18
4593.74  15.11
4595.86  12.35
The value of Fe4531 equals 4.66 Ang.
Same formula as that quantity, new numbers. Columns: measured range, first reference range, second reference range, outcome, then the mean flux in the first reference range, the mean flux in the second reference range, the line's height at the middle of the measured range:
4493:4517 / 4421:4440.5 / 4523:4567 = -1.9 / 12.2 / 12.5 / 12.4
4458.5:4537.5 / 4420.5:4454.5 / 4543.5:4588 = 1.8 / 12.5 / 13.1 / 12.8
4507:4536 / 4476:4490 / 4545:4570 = 1.6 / 12.8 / 13.4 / 13.1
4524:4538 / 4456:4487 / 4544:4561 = 1.8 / 12.2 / 13.1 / 12.9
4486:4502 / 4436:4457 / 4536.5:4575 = 0.2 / 12.7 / 13.1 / 12.9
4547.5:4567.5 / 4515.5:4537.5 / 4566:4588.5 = -1.2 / 11.7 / 12.9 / 12.5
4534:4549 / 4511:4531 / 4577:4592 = -0.1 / 12.1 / 12.8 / 12.3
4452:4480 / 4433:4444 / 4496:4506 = 1.7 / 12.5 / 13.1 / 12.7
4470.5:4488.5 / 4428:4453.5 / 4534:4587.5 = -0.1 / 12.8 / 12.9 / 12.8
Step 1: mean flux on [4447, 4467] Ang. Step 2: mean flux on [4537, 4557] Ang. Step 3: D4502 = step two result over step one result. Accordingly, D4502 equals 1.09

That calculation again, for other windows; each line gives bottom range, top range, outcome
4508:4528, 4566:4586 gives 1.02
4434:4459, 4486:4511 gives 1.06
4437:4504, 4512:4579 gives 1.01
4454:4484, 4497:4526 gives 1.09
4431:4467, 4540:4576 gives 1.07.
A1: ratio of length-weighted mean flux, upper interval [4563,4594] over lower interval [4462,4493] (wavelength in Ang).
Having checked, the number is 1.05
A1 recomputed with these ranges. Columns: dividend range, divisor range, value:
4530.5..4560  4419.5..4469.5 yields 1.04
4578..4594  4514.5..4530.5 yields 1.10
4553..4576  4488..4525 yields 1.02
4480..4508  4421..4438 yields 1.07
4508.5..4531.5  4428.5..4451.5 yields 0.95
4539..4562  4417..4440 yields 1.07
